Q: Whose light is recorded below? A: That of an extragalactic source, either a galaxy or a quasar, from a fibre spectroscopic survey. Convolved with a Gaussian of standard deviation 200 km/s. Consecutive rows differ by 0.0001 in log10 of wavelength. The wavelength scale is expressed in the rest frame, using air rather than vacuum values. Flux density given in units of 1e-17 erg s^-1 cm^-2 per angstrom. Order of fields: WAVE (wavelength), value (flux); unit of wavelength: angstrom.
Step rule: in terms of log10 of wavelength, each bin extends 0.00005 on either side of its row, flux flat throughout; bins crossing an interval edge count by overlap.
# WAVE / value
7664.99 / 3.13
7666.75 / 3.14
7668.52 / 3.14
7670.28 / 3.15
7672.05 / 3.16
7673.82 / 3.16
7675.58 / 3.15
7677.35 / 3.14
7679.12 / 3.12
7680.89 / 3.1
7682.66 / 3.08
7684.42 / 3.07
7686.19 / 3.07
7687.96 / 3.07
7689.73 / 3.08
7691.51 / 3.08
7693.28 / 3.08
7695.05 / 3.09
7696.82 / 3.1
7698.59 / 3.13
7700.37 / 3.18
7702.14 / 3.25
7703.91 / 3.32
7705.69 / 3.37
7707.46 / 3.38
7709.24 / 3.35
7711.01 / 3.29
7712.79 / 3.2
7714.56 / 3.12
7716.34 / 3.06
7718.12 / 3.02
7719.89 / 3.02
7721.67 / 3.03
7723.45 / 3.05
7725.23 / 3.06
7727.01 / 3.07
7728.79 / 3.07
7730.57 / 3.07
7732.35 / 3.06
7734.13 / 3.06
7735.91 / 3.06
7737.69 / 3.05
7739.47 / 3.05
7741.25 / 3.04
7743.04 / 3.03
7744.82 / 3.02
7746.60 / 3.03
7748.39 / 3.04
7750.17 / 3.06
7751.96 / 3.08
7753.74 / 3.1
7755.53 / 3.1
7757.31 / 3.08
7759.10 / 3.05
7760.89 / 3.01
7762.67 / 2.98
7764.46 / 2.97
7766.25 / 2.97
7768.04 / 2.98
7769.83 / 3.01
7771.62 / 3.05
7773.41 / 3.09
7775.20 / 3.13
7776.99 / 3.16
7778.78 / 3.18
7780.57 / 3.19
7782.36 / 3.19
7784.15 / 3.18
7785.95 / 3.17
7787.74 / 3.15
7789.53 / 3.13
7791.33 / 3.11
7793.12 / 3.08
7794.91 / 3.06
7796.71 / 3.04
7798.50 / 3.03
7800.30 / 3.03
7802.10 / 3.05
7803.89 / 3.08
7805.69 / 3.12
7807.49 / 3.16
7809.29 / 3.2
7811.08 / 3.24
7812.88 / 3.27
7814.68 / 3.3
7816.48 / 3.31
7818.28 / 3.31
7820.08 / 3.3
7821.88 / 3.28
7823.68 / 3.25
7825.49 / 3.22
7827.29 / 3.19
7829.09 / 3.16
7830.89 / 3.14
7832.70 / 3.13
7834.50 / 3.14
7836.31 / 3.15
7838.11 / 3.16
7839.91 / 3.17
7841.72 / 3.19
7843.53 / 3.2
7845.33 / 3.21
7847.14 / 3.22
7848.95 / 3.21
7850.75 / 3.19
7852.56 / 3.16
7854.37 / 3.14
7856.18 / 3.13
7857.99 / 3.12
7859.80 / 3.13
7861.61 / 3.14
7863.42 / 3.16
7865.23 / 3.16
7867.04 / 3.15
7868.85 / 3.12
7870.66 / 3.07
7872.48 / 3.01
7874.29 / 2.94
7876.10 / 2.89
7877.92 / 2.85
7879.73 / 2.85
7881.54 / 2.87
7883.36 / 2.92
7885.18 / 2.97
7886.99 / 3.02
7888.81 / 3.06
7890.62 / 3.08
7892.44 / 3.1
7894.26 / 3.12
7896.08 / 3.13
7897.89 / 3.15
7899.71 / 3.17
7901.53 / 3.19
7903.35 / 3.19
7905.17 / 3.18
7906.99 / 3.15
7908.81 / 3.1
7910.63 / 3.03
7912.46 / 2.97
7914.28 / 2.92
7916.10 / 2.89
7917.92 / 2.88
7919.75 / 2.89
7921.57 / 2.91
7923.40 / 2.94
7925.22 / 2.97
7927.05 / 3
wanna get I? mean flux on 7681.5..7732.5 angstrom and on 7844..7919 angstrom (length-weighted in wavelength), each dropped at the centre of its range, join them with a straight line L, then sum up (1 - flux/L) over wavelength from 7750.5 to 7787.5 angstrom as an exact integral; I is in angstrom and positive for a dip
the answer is 0.3 angstrom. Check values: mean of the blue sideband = 3.13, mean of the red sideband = 3.07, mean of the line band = 3.08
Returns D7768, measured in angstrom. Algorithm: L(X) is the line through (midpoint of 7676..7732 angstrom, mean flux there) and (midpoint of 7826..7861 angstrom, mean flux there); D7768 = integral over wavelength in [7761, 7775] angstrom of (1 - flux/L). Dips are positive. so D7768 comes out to 0.60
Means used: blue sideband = 3.13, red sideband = 3.17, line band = 3.01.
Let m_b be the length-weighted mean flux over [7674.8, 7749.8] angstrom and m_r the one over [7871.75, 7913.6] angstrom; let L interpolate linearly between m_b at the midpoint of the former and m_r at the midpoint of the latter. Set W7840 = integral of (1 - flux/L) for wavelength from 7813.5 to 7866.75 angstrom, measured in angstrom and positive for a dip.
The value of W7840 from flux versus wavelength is -2.3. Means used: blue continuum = 3.11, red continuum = 3.04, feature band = 3.19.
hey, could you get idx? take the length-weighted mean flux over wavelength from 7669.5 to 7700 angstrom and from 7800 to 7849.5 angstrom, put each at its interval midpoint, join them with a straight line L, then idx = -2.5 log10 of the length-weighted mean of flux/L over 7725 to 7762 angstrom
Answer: 0.03 mag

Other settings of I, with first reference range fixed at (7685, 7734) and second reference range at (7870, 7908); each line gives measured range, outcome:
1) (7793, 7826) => -1.0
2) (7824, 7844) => -0.6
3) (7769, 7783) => -0.1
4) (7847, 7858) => -0.4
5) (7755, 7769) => 0.4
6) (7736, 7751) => 0.4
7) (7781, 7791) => -0.2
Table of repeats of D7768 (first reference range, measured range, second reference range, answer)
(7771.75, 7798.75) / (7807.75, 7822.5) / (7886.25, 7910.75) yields -0.7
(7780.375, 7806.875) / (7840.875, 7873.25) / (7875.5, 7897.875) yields -1.3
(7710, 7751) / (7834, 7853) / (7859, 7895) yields -0.9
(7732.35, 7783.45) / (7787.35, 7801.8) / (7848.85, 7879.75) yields 0.0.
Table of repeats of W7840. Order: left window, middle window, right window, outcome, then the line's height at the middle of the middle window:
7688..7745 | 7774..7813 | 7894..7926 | -0.5 angstrom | 3.09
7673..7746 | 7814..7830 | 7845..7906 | -0.8 angstrom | 3.1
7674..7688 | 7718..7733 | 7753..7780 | 0.1 angstrom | 3.08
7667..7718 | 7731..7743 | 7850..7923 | 0.3 angstrom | 3.13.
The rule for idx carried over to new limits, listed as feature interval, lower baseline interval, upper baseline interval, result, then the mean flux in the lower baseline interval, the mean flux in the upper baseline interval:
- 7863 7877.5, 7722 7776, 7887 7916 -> 0.01 mag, 3.05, 3.09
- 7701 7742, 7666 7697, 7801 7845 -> 0.00 mag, 3.11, 3.2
